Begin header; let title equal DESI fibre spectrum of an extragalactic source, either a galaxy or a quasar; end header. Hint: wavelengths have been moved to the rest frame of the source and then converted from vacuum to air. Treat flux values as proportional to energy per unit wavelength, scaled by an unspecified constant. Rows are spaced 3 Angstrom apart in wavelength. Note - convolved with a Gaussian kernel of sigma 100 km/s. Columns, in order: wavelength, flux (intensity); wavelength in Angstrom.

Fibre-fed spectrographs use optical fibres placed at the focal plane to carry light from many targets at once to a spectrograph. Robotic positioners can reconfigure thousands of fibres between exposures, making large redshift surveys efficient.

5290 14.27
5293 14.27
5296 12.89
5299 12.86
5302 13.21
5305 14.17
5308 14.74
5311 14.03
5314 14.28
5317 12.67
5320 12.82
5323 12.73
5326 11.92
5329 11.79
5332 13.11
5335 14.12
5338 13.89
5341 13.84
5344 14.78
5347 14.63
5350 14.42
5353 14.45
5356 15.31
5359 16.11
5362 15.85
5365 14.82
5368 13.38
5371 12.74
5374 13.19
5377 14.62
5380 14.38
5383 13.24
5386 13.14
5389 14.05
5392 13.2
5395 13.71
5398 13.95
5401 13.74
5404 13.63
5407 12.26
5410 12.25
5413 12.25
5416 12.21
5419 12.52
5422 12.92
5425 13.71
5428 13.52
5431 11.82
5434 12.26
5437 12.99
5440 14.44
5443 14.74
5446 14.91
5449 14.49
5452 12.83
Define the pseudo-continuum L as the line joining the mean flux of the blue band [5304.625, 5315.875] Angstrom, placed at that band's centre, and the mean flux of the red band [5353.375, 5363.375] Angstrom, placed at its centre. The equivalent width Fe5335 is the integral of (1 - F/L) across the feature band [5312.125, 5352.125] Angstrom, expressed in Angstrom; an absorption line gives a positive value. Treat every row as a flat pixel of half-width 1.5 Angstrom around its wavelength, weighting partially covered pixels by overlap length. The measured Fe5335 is 3.8 Angstrom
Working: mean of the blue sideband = 14.3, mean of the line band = 13.5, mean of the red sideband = 15.6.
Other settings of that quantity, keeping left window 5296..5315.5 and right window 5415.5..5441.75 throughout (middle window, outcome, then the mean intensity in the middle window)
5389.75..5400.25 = -0.4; 13.7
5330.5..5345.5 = -0.4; 13.9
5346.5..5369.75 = -2.4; 14.9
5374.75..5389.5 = -0.6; 13.8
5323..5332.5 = 1.0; 12.3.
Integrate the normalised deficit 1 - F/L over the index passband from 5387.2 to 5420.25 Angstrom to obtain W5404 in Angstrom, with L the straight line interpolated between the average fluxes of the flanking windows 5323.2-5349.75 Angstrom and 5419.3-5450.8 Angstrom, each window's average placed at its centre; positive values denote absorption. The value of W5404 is 1.1 Angstrom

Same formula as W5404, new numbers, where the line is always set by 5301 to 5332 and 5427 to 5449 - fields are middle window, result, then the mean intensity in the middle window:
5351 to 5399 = -2.6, 14.1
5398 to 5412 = 0.5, 13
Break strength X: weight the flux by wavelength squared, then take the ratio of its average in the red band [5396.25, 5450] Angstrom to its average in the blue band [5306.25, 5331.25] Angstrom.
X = 1.0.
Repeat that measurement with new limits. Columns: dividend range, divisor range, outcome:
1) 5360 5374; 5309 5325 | 1.08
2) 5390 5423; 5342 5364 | 0.88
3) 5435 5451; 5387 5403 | 1.05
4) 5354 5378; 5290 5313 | 1.08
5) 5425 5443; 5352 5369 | 0.90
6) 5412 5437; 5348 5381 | 0.90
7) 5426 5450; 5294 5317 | 1.05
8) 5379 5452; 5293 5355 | 1.01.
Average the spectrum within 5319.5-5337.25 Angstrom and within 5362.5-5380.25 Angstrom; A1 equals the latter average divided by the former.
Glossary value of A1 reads 1.1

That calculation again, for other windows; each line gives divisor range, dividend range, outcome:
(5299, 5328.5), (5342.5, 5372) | 1.10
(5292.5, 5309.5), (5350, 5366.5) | 1.12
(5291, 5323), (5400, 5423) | 0.94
